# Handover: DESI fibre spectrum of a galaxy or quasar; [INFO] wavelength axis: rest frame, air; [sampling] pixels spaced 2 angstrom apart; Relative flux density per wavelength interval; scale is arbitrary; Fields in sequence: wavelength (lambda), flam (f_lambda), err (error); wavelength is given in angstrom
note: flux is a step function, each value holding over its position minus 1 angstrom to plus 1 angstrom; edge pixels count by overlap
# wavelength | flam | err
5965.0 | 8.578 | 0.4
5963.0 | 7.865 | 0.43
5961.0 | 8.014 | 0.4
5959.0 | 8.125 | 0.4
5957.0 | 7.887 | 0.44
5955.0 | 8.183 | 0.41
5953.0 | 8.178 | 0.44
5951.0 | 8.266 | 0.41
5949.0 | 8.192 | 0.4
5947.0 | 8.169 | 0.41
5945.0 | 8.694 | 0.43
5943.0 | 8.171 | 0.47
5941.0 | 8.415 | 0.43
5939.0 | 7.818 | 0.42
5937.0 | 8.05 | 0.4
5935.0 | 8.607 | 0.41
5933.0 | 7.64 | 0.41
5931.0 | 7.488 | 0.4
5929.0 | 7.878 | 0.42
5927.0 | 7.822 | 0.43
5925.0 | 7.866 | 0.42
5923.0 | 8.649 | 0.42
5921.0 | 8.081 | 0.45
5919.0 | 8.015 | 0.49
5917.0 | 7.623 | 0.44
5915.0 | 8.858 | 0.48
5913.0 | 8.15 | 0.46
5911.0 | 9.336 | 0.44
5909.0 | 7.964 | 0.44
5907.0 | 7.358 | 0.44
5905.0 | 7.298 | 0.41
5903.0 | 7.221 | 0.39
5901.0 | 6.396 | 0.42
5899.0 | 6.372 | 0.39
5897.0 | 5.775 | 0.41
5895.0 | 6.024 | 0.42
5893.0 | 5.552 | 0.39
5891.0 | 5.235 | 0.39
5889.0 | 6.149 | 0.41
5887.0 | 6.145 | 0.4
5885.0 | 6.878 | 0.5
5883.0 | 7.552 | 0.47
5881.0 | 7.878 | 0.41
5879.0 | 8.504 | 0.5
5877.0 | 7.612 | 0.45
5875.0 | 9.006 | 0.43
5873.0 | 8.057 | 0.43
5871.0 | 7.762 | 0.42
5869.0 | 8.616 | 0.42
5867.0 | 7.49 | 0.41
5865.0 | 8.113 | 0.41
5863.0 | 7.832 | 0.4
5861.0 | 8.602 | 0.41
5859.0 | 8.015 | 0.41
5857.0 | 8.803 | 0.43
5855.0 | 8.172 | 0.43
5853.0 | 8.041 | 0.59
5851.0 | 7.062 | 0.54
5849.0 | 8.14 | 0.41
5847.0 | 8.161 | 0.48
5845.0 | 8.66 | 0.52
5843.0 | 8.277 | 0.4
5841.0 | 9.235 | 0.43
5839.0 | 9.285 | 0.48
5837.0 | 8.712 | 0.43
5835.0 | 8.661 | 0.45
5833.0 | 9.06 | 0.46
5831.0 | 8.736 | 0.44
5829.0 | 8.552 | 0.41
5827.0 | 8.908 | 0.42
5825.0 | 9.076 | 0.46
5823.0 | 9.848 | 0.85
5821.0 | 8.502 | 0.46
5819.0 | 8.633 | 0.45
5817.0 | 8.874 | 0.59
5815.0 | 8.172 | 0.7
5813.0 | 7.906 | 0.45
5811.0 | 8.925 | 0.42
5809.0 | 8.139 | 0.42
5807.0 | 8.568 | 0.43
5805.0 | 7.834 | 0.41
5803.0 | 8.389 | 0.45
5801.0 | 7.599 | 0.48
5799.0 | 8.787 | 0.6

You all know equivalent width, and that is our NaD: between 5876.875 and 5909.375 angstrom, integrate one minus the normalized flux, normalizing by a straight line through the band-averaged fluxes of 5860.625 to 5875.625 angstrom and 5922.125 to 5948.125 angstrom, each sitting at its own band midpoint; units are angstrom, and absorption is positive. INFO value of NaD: 5.4 angstrom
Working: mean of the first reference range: 8.15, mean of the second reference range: 8.1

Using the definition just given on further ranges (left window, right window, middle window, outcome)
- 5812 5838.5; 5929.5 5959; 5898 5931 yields 1.9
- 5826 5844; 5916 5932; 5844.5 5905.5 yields 7.1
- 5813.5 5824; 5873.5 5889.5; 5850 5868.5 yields -0.2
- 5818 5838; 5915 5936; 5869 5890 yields 2.0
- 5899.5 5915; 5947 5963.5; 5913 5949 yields -1.0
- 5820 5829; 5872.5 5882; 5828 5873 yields 1.4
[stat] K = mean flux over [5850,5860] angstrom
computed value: 8.02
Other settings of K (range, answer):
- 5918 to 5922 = 8.05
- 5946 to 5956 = 8.2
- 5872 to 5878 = 8.23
